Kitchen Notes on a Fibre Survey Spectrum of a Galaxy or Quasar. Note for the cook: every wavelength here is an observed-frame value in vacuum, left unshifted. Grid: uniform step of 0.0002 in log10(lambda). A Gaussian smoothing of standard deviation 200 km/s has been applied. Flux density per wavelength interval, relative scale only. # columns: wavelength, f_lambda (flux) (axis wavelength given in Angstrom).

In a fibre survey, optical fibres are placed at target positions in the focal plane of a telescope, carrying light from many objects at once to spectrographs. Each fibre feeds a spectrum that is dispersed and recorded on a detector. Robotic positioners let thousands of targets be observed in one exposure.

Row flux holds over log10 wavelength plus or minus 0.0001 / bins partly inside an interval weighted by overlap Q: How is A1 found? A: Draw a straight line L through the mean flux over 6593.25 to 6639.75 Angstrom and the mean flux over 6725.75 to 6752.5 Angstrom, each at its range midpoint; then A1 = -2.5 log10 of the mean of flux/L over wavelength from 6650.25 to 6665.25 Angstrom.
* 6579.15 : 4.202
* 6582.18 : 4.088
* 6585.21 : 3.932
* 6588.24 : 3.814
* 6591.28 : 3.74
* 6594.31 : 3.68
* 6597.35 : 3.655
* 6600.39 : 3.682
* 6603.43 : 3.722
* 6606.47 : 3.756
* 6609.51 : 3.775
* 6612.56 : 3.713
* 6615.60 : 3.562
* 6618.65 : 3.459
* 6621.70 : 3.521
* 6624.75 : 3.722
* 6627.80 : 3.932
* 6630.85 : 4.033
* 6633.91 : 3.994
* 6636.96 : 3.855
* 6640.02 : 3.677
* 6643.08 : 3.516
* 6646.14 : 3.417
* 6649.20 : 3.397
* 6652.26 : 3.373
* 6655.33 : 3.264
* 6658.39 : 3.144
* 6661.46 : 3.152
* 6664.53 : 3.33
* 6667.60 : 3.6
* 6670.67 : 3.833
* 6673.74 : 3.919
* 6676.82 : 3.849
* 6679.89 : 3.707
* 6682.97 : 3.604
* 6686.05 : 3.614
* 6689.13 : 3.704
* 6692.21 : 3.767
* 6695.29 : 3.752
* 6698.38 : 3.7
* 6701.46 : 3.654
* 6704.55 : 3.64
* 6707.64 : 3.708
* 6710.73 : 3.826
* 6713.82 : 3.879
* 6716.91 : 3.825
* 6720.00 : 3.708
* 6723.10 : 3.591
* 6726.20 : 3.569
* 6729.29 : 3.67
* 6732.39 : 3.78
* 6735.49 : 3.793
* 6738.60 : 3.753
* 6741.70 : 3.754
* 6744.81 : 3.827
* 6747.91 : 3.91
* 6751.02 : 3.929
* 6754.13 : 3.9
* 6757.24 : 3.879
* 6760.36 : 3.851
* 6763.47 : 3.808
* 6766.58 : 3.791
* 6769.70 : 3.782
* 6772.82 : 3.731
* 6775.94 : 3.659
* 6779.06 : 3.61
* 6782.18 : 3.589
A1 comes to 0.16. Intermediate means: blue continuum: 3.74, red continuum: 3.79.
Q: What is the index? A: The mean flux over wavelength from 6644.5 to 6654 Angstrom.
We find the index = 3.39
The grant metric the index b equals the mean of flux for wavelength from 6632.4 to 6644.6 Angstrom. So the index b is 3.76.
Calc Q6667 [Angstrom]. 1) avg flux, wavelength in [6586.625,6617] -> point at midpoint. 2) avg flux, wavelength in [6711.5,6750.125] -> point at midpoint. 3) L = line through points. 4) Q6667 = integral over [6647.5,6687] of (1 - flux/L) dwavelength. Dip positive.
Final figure 2.3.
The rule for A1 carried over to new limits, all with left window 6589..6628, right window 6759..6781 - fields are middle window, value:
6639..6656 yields 0.077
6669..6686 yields -0.017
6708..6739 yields -0.003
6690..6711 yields 0.001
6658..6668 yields 0.128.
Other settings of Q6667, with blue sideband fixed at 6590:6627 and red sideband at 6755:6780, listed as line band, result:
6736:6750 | -0.2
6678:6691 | 0.2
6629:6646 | -0.4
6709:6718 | -0.3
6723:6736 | 0.2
